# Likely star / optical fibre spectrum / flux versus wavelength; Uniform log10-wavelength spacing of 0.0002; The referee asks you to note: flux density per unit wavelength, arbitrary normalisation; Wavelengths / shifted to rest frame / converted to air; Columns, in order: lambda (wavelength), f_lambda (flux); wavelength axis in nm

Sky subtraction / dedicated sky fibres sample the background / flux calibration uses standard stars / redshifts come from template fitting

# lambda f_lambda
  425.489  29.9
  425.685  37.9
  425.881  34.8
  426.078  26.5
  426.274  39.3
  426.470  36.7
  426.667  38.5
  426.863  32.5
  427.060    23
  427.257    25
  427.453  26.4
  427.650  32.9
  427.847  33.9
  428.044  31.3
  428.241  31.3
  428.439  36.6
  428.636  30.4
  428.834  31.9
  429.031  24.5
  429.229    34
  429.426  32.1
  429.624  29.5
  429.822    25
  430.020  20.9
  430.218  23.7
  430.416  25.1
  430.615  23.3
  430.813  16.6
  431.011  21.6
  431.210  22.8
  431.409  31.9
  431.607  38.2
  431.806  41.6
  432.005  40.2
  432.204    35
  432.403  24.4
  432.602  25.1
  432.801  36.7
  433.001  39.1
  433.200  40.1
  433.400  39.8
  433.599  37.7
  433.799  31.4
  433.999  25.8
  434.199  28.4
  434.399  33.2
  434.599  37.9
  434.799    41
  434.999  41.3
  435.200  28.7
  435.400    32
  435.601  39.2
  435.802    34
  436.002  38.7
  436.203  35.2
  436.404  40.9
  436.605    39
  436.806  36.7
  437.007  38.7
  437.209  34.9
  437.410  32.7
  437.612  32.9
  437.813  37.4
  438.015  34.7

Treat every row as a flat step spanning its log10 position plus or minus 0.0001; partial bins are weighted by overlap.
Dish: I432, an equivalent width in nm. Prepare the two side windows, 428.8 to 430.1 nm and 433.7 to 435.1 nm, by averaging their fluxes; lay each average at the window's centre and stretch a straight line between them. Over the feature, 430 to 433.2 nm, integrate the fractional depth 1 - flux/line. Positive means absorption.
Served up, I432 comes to 0.129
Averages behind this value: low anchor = 28.2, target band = 29.7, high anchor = 34.1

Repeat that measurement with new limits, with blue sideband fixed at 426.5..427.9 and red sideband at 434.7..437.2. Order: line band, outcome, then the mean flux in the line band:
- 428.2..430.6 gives 0.27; 28.5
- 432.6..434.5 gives 0.06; 34.2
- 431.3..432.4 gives -0.07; 36.1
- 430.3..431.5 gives 0.35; 23.5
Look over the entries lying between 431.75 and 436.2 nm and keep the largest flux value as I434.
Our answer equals 41.6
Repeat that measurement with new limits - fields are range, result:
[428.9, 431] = 34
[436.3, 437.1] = 40.9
